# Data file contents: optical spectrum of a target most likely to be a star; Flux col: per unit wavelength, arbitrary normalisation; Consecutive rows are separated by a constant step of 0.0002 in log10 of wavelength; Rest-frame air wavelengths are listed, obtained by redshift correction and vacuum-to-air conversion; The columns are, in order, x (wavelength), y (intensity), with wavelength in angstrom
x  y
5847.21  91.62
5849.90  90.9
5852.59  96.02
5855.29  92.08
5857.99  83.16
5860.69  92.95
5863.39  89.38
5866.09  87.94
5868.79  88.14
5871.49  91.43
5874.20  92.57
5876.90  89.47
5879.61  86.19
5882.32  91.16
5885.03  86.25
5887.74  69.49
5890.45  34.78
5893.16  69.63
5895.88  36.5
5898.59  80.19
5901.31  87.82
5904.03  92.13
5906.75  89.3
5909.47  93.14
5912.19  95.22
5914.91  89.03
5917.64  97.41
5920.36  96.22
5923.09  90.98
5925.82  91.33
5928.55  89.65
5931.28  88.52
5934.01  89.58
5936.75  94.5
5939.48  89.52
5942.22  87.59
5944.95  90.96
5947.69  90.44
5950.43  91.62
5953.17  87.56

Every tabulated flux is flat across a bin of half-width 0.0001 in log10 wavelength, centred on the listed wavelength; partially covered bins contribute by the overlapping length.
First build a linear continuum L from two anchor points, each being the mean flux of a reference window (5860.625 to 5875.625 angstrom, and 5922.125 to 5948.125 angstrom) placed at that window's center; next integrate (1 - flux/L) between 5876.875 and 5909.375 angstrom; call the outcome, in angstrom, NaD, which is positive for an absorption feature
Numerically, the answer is 5.1 angstrom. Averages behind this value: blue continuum 90.2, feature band 76.2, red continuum 90.3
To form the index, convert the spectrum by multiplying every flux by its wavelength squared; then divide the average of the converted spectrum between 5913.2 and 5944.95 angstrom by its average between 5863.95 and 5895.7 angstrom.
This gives 1.2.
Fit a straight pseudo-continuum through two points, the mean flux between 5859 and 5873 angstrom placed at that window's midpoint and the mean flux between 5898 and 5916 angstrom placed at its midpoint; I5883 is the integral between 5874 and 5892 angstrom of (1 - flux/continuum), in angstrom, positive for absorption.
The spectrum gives 2.5 angstrom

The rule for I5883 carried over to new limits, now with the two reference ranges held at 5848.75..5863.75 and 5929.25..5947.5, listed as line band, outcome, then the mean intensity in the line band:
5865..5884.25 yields 0.2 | 89.5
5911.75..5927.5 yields -0.5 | 93.2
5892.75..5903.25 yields 2.4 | 69.7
